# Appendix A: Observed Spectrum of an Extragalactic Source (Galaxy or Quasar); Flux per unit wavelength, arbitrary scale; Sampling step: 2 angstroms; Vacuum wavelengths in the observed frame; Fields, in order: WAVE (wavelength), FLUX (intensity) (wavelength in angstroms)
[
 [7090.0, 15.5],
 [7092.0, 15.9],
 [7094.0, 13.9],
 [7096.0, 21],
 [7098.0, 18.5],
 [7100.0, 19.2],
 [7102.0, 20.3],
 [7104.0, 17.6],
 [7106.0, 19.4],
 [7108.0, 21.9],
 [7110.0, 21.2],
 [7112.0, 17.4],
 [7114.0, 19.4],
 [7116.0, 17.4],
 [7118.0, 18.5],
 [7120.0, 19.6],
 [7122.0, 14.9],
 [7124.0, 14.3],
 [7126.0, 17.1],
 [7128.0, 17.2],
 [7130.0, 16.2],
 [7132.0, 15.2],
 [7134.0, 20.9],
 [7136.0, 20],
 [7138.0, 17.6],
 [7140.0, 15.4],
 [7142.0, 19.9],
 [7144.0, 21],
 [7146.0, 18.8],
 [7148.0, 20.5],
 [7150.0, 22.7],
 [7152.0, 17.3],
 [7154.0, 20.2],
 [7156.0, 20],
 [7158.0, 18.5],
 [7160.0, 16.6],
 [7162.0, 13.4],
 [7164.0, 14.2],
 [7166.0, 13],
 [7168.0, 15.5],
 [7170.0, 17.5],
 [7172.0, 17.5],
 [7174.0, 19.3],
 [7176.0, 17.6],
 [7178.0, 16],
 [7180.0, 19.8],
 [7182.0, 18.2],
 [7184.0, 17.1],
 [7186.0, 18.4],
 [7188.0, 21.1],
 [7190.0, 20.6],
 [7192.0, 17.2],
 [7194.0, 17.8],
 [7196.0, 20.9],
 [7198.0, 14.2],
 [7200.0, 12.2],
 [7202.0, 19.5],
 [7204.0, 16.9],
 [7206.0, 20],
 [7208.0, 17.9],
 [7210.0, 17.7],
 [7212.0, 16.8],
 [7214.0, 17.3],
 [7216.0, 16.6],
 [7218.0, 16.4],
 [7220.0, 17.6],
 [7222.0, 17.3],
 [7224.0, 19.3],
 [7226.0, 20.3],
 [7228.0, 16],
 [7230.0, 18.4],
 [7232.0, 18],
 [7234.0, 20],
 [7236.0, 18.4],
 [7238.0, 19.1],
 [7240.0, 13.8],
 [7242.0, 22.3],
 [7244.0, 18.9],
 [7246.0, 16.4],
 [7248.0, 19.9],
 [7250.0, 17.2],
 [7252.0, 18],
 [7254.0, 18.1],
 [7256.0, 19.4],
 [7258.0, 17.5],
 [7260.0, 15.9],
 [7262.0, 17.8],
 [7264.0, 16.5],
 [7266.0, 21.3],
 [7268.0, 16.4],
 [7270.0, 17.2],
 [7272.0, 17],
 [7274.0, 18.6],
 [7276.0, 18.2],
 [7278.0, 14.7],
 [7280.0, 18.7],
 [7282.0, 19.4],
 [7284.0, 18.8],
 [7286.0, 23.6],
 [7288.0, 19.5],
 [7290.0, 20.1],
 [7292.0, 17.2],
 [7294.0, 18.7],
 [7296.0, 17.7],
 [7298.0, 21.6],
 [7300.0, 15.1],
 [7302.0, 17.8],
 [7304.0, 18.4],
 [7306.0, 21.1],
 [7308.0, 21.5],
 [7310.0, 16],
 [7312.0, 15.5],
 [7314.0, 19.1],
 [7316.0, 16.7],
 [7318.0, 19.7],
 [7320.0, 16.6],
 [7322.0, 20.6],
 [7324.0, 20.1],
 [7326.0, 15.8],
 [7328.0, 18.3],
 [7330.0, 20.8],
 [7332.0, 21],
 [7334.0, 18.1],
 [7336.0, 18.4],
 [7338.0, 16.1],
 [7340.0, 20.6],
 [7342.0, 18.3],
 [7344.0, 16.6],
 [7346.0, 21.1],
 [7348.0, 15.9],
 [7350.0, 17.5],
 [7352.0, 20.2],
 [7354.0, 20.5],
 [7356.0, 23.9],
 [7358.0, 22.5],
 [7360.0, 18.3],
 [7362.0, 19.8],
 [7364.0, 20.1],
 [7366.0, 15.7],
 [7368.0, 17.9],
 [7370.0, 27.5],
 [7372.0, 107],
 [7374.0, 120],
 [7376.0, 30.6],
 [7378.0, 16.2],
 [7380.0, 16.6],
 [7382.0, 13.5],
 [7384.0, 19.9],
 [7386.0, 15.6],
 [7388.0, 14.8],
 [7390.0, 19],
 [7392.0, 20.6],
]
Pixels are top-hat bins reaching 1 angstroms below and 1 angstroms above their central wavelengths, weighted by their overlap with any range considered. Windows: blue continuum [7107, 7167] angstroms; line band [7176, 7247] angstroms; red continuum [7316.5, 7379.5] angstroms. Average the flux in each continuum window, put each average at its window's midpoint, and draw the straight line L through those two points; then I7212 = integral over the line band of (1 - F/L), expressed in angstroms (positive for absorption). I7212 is 9.3 angstroms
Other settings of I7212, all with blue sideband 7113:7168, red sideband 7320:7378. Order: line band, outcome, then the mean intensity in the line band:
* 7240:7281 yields 8.5 angstroms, 17.9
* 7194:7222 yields 4.4 angstroms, 17.3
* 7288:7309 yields 4.5 angstroms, 18.9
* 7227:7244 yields 2.6 angstroms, 18.3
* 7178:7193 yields 0.6 angstroms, 18.7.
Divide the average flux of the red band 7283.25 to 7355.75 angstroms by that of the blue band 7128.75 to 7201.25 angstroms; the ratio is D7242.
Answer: 1.05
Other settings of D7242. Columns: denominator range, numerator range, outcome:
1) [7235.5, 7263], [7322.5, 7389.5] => 1.37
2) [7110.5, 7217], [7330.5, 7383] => 1.50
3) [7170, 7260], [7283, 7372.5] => 1.14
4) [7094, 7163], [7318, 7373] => 1.22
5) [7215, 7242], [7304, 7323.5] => 1.03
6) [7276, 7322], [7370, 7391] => 1.99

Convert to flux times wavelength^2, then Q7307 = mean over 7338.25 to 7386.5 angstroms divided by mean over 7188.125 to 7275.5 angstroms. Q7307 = 1.58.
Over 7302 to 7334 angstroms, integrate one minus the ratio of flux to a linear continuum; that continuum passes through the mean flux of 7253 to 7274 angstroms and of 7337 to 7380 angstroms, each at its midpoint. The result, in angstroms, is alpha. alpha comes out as 7.0 angstroms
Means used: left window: 17.8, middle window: 18.7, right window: 28.6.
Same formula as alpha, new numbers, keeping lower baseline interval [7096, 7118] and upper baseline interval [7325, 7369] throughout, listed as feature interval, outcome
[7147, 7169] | 2.0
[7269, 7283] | 1.0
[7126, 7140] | 1.2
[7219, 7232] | 0.7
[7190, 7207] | 1.4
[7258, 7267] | 0.6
